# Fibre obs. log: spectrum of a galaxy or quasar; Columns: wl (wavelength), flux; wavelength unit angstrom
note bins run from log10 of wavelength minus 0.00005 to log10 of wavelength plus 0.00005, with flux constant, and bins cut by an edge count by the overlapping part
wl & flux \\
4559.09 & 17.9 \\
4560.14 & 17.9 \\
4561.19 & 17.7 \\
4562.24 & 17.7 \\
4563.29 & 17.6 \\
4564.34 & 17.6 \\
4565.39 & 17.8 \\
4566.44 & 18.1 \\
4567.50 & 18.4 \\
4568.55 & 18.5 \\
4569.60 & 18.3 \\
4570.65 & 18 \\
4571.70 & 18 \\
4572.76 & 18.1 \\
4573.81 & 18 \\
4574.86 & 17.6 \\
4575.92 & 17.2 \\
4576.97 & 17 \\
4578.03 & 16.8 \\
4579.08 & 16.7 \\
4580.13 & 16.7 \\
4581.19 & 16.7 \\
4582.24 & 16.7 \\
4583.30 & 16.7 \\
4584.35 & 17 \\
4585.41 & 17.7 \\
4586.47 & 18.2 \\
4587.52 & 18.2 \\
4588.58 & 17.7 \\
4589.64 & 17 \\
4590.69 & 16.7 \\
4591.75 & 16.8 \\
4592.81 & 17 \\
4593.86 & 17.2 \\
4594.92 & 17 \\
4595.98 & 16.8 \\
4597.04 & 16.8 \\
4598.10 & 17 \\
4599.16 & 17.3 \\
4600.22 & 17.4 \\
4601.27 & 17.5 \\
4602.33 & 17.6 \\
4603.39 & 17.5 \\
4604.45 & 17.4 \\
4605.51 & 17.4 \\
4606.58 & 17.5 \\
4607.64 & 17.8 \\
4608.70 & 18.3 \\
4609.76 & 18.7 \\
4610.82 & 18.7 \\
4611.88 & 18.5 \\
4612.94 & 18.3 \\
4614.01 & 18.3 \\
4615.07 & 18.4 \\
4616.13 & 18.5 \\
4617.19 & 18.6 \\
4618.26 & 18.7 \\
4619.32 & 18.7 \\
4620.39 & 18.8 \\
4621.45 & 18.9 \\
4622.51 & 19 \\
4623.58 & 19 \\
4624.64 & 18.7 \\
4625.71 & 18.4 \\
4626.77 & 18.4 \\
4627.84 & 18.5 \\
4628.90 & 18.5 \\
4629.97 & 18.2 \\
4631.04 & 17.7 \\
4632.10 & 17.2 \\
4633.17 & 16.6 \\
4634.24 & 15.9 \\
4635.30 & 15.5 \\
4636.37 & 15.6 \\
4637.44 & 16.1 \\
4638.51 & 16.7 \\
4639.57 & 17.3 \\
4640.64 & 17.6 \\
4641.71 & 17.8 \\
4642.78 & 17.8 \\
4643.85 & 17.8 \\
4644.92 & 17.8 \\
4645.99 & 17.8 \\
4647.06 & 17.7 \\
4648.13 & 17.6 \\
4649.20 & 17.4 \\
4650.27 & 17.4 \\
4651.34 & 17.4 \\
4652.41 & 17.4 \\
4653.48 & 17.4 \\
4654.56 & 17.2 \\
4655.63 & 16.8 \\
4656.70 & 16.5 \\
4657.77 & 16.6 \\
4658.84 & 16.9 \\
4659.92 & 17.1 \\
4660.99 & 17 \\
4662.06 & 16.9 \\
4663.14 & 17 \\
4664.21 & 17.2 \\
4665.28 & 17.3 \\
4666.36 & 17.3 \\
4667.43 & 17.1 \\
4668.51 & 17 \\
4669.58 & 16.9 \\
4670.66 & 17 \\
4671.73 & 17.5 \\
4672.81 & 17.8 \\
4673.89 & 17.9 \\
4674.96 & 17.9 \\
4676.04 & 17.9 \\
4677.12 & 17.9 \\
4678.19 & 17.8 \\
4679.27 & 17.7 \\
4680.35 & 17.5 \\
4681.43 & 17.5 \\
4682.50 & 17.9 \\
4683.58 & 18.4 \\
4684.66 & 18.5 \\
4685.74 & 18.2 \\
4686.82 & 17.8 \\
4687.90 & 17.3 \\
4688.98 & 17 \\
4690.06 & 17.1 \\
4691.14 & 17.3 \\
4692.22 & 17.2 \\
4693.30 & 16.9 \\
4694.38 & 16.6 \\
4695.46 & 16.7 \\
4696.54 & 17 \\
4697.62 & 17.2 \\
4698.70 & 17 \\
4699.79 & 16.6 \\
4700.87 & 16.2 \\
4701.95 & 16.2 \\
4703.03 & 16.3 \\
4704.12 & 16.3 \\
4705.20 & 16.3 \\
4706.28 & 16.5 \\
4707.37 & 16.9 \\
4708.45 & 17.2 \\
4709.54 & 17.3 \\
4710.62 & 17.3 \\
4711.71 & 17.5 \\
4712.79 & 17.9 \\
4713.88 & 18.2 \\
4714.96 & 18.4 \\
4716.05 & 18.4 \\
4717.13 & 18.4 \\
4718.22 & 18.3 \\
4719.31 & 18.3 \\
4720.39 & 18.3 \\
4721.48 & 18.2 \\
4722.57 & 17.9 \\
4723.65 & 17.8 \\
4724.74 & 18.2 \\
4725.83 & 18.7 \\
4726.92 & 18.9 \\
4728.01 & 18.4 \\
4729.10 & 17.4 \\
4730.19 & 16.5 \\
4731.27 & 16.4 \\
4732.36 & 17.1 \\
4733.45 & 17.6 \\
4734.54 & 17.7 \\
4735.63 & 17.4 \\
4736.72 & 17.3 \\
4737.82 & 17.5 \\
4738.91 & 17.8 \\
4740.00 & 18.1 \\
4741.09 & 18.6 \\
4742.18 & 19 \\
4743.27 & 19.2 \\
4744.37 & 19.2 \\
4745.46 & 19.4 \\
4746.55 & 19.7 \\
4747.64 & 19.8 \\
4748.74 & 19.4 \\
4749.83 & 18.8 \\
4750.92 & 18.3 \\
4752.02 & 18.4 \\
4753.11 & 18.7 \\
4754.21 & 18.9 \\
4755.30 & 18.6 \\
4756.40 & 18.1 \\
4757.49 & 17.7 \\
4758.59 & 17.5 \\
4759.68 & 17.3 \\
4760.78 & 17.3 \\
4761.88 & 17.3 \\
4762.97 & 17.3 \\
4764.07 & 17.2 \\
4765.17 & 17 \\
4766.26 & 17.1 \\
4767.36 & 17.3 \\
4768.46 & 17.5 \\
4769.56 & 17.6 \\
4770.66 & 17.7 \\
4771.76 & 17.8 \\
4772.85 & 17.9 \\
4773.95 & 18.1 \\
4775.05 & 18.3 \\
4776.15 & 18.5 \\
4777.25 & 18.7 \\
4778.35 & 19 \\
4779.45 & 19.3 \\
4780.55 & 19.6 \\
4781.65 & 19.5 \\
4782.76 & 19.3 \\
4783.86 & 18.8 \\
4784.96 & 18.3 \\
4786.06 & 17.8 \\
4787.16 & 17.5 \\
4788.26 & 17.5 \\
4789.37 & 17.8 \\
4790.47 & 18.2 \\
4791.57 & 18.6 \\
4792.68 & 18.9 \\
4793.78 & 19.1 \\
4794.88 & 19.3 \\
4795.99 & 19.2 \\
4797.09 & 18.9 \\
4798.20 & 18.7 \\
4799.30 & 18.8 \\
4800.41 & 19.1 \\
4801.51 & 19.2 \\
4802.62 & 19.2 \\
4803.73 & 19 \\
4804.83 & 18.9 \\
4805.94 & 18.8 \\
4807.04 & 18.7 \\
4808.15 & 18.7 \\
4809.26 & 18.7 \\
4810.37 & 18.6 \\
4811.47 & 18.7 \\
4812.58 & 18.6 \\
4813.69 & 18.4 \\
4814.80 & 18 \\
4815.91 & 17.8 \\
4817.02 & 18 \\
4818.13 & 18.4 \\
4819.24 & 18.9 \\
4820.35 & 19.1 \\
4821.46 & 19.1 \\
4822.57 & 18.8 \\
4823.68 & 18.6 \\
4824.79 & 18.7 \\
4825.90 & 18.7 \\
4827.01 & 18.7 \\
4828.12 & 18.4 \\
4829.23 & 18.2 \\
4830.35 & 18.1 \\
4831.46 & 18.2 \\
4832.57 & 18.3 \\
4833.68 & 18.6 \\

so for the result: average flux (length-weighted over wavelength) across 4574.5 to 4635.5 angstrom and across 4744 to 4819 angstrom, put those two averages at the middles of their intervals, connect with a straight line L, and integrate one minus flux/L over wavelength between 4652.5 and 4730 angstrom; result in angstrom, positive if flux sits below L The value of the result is 2.7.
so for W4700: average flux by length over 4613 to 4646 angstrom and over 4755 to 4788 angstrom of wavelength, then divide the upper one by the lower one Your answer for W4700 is 1.01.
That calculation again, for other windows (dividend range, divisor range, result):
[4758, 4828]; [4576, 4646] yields 1.05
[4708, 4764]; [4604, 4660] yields 1.02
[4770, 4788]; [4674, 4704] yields 1.07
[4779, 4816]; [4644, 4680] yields 1.08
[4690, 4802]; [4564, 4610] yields 1.03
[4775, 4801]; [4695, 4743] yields 1.07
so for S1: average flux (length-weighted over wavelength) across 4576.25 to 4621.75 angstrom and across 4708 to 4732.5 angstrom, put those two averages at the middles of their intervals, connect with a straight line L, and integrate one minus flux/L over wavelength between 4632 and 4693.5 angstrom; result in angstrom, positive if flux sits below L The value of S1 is 1.6 angstrom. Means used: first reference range 17.6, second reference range 17.9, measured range 17.3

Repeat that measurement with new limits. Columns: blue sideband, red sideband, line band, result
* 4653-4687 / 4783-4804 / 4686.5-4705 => 0.9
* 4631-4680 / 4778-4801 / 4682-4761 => 0.8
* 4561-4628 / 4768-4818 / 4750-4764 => 0.3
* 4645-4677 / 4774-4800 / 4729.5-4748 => 0.0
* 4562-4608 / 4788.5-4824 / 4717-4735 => 0.4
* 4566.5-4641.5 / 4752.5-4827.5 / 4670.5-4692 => 0.3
